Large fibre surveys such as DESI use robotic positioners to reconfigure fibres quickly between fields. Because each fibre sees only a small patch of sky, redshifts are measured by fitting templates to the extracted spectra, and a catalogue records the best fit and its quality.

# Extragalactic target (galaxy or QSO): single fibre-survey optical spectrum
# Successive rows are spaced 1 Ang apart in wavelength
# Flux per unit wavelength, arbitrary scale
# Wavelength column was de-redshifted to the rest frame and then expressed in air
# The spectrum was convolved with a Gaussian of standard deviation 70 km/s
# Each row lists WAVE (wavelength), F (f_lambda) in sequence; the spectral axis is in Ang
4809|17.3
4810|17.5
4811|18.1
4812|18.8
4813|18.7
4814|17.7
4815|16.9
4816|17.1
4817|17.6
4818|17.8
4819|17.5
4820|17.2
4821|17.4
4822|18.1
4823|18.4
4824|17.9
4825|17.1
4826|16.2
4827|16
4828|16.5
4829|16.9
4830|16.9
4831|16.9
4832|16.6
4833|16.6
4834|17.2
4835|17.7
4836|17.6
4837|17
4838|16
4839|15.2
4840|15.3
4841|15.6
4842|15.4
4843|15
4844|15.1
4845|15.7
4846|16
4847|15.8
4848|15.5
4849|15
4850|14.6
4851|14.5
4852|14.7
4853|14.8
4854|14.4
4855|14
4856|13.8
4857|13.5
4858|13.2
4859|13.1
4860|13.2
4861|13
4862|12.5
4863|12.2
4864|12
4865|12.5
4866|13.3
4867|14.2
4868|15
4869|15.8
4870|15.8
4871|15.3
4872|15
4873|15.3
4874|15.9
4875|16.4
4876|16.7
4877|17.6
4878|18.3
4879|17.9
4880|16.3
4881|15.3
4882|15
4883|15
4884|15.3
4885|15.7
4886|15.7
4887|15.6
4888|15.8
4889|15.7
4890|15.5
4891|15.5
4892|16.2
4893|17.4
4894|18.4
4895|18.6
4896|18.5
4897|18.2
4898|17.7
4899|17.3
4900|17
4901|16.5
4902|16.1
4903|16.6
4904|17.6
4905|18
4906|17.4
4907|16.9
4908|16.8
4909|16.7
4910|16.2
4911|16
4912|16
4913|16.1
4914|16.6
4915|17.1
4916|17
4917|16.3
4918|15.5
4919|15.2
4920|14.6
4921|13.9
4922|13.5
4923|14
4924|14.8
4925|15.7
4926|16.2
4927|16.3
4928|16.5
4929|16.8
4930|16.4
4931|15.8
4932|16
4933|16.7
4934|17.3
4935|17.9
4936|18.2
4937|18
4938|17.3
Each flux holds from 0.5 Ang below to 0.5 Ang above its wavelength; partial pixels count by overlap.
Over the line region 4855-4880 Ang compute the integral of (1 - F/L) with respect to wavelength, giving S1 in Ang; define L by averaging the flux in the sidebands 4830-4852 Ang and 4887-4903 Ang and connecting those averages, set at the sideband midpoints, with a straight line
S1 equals 2.66 Ang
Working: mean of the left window 15.9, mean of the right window 16.9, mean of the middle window 14.7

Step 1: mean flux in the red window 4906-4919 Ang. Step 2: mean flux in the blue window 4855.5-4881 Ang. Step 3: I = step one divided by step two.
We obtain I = 1.12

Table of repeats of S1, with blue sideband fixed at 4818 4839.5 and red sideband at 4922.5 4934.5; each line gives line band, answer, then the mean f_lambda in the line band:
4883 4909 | -0.6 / 16.8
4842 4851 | 0.8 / 15.3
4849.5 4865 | 3.0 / 13.5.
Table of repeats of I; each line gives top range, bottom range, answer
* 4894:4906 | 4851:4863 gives 1.28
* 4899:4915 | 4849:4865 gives 1.23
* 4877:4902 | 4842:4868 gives 1.18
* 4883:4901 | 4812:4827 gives 0.95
